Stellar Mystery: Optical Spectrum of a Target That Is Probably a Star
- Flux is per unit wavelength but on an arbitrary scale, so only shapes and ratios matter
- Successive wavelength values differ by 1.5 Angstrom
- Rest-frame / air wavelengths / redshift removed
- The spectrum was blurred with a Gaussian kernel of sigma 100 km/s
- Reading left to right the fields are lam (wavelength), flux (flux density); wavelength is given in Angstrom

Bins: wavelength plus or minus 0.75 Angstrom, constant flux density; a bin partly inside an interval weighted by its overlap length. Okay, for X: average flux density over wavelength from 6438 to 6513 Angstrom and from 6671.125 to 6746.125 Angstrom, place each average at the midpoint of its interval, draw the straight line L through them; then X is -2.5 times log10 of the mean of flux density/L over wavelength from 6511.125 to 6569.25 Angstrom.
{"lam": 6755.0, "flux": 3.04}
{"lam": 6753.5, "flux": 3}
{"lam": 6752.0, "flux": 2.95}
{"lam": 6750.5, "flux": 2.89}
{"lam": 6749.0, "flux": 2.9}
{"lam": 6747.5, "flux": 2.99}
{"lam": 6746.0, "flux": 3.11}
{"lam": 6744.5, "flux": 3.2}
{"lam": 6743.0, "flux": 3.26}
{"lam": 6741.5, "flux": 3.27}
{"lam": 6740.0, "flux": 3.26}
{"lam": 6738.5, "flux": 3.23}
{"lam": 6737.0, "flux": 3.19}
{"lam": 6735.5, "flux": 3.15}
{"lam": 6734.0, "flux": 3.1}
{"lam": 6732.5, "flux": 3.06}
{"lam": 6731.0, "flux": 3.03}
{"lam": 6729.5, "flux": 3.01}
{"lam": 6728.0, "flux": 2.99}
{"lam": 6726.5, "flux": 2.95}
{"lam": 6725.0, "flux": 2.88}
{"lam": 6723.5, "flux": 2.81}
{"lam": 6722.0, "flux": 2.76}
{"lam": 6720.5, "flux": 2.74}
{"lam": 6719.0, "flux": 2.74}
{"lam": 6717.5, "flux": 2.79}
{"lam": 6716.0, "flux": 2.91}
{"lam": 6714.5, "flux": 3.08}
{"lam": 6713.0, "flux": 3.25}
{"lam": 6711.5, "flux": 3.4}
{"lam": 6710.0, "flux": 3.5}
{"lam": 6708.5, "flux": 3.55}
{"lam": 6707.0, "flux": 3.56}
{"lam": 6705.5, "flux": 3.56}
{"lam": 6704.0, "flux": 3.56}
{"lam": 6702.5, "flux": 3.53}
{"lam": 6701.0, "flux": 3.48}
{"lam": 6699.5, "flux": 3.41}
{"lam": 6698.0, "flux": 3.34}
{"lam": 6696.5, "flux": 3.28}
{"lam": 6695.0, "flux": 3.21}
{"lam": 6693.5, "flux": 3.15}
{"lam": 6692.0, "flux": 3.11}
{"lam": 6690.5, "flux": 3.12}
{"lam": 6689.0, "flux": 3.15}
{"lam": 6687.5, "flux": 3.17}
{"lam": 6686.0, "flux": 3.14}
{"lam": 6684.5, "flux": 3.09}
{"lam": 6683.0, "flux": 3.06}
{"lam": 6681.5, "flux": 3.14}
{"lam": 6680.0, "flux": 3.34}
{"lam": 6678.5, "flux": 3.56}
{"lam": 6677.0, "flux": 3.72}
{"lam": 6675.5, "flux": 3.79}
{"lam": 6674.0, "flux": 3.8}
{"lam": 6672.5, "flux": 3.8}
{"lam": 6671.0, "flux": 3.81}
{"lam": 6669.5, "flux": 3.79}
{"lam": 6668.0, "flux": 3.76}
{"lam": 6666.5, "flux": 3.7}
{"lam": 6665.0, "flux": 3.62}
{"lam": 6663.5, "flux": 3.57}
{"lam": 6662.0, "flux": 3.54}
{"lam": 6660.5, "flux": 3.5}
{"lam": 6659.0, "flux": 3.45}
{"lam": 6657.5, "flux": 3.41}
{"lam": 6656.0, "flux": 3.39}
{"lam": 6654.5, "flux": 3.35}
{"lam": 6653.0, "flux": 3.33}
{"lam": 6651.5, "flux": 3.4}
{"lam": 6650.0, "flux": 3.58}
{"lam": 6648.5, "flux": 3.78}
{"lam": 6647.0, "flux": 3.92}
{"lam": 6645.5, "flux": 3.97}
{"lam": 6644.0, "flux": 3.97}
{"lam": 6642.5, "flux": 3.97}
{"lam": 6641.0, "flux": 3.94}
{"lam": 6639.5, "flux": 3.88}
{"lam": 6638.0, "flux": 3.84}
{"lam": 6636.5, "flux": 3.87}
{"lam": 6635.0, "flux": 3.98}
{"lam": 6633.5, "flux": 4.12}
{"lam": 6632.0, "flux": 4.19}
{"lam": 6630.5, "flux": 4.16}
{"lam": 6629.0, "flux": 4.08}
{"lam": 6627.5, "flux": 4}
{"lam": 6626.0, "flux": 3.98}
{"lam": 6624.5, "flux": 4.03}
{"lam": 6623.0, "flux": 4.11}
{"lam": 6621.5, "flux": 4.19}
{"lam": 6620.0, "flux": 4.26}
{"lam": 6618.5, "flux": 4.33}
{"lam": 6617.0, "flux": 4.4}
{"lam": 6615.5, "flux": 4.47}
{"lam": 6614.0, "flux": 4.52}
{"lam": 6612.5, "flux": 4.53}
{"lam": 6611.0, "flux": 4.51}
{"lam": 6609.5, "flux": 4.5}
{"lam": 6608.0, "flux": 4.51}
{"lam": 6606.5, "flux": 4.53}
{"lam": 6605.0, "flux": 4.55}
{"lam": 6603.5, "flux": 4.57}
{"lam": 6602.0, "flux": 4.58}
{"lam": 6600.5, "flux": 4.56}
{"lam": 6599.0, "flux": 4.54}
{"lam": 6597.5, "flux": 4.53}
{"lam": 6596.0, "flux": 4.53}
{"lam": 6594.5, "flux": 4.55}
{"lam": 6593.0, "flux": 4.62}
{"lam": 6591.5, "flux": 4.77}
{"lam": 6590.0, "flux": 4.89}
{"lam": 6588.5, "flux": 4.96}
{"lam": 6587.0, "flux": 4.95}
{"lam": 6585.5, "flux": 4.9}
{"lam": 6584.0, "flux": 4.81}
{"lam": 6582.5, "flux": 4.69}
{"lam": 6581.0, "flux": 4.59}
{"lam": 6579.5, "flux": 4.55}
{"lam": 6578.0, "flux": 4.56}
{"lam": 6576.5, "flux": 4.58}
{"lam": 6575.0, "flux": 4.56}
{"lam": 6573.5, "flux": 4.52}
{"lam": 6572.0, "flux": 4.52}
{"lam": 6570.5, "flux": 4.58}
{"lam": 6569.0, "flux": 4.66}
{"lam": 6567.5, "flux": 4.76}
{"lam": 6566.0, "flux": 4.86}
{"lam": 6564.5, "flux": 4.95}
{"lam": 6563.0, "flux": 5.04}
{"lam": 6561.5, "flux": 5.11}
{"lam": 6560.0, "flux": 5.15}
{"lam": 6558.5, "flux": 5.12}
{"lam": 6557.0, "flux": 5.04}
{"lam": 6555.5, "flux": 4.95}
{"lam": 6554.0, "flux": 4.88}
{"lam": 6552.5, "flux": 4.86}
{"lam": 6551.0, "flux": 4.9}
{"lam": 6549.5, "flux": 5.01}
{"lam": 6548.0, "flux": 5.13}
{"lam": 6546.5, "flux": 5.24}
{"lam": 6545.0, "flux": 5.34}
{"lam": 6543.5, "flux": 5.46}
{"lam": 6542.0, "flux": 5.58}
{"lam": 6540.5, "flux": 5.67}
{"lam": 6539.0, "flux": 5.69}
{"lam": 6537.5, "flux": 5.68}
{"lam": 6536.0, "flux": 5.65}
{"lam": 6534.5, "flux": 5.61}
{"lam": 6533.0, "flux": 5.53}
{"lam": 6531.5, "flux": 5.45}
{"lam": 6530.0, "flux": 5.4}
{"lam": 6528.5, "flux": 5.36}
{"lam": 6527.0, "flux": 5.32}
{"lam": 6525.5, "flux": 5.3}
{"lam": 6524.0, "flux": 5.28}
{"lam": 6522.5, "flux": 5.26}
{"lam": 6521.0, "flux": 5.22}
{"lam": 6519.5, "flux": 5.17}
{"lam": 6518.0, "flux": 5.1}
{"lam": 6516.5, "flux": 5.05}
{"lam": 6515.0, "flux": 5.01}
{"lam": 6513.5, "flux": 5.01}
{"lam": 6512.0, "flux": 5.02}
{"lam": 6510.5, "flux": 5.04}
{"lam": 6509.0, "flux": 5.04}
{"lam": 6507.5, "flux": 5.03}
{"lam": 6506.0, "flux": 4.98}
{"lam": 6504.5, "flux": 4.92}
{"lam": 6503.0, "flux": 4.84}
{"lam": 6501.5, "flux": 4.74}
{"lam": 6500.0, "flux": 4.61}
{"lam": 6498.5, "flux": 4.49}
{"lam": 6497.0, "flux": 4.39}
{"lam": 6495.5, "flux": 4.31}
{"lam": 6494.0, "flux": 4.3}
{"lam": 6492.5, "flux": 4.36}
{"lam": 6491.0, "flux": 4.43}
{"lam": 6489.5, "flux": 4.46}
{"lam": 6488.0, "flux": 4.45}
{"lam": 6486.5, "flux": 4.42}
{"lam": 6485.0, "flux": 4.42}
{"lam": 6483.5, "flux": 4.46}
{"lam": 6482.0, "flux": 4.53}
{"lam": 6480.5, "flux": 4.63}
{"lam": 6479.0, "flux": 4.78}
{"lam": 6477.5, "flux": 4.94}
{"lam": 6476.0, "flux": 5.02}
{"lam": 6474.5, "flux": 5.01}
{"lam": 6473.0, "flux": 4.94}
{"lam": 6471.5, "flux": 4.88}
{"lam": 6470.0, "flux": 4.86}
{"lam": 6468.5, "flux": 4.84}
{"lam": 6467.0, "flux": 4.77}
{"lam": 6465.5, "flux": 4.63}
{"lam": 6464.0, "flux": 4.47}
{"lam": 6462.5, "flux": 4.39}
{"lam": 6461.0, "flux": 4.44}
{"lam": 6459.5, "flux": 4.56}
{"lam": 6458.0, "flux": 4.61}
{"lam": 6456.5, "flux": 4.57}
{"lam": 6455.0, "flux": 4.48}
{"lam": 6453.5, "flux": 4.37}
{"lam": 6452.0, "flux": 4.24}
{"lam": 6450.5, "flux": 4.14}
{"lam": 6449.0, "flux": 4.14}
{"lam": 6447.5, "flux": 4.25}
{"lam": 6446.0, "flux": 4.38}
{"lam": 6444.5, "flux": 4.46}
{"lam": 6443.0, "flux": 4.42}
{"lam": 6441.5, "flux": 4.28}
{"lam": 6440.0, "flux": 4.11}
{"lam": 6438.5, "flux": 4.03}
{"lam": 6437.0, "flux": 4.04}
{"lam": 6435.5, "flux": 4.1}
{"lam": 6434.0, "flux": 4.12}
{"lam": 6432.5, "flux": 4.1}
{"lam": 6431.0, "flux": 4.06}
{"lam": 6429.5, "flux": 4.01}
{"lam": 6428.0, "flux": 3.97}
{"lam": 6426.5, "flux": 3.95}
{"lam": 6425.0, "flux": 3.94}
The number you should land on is -0.23 mag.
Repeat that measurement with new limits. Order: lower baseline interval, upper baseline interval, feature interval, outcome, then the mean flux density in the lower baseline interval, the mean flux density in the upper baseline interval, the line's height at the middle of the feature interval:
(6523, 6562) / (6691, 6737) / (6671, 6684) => 0.03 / 5.3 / 3.16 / 3.62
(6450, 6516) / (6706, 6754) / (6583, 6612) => -0.18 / 4.66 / 3.08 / 3.93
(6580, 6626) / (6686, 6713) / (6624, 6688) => 0.06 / 4.54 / 3.35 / 3.89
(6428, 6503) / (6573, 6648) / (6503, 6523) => -0.14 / 4.46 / 4.38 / 4.43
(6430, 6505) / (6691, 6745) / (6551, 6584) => -0.21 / 4.48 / 3.17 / 3.96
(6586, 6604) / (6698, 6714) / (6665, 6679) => 0.03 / 4.68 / 3.47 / 3.84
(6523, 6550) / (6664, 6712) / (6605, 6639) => 0.02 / 5.43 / 3.44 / 4.31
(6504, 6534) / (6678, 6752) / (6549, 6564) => -0.05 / 5.18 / 3.16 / 4.79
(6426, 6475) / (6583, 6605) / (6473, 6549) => -0.11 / 4.38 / 4.69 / 4.51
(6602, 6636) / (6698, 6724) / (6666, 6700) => 0.05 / 4.3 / 3.22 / 3.55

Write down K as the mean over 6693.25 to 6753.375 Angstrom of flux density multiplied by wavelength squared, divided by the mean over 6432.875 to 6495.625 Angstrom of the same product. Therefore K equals 0.76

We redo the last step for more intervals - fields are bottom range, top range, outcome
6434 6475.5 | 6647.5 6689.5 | 0.84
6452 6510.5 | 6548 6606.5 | 1.06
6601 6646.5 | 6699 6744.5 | 0.77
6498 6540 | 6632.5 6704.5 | 0.72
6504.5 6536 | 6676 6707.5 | 0.67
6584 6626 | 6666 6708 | 0.78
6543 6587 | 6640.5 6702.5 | 0.74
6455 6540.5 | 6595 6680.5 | 0.85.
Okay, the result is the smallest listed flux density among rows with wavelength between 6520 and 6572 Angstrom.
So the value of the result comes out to 4.52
